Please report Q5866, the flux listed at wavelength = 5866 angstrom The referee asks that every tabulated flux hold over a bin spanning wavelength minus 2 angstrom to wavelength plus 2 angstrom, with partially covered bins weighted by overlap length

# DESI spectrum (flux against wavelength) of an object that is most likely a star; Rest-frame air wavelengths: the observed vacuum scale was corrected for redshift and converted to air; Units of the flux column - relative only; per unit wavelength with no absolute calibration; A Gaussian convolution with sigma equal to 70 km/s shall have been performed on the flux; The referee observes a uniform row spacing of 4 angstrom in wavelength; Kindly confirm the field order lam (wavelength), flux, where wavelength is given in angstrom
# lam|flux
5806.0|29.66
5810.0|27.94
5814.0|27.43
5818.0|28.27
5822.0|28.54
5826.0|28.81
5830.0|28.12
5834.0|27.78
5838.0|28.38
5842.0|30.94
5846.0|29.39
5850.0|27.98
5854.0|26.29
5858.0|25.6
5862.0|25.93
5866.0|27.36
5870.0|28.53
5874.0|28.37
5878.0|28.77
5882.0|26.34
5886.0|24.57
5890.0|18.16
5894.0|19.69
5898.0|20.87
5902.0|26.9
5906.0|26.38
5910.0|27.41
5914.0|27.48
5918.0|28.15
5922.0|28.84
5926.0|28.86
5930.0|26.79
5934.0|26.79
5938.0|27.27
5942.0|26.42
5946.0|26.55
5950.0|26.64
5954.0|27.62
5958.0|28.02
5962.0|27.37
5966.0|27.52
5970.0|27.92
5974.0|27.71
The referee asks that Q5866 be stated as 27.36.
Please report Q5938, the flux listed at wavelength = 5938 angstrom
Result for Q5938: 27.27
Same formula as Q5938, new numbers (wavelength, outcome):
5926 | 28.86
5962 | 27.37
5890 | 18.16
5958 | 28.02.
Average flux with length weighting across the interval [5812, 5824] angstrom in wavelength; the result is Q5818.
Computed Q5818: 28.1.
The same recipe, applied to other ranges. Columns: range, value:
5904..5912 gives 26.9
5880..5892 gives 23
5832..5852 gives 28.9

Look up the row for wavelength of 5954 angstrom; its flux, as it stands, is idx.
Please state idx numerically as 27.62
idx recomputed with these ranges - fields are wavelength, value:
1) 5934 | 26.79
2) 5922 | 28.84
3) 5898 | 20.87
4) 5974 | 27.71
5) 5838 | 28.38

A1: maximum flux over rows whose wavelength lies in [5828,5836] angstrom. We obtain 28.12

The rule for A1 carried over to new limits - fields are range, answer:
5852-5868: 27.36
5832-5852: 30.94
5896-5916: 27.48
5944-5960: 28.02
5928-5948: 27.27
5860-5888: 28.77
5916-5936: 28.86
